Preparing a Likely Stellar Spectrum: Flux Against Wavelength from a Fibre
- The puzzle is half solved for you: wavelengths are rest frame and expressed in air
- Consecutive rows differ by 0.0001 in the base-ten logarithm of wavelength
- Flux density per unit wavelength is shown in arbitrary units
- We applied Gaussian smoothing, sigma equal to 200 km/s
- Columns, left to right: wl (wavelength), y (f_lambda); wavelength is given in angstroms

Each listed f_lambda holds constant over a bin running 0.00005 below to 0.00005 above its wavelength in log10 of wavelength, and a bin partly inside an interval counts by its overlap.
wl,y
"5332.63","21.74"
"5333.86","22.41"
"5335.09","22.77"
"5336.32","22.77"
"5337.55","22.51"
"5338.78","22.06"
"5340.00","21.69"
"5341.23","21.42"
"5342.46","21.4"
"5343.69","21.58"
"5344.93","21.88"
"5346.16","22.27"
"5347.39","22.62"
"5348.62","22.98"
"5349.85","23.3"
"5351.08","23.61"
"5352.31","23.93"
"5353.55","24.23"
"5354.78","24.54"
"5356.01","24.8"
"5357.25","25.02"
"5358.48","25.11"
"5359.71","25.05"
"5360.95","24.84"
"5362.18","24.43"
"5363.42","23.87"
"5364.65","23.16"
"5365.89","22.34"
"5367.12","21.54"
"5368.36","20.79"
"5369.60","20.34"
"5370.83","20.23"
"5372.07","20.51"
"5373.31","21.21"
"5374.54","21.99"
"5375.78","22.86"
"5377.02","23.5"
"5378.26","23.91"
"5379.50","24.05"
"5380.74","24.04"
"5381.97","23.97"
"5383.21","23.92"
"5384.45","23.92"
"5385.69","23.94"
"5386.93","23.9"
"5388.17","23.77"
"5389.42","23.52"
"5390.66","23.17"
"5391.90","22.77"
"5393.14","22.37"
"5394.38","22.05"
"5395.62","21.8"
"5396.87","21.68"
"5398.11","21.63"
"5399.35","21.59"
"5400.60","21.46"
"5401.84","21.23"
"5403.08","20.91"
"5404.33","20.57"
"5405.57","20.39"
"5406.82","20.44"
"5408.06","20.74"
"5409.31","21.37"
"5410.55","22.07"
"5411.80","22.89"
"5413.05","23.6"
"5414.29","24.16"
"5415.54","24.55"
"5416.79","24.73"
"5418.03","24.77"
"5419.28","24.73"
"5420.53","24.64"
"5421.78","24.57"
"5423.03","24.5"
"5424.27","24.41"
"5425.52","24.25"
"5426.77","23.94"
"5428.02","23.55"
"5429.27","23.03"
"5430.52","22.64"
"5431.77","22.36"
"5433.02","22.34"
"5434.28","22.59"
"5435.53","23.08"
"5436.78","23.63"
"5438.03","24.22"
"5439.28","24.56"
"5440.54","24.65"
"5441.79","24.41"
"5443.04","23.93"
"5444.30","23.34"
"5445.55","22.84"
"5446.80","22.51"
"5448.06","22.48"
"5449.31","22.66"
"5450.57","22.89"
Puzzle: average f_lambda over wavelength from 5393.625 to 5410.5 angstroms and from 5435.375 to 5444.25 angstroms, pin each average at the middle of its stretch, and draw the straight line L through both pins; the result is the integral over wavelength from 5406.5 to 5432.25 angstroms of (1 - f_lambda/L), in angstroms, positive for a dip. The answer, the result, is -1.1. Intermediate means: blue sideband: 21.3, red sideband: 24.1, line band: 23.5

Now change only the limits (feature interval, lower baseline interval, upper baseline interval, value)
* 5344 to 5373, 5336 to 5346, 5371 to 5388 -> -0.8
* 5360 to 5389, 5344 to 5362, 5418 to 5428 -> 1.3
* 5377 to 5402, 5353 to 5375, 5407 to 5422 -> 0.3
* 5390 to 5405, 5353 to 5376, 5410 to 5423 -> 1.2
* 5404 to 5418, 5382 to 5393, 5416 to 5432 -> 0.8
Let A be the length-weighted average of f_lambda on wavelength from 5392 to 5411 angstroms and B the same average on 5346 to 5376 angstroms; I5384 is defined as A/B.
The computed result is 0.9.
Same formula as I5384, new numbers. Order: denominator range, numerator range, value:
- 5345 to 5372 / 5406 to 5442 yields 1.01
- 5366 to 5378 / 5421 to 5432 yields 1.10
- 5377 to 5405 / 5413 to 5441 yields 1.05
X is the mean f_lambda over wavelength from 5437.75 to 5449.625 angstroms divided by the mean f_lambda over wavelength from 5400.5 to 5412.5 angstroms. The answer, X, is 1.11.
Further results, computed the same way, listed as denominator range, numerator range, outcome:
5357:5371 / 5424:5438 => 1.01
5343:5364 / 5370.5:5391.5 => 0.97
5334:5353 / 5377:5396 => 1.04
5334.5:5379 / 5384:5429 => 1.00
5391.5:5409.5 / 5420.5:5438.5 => 1.10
